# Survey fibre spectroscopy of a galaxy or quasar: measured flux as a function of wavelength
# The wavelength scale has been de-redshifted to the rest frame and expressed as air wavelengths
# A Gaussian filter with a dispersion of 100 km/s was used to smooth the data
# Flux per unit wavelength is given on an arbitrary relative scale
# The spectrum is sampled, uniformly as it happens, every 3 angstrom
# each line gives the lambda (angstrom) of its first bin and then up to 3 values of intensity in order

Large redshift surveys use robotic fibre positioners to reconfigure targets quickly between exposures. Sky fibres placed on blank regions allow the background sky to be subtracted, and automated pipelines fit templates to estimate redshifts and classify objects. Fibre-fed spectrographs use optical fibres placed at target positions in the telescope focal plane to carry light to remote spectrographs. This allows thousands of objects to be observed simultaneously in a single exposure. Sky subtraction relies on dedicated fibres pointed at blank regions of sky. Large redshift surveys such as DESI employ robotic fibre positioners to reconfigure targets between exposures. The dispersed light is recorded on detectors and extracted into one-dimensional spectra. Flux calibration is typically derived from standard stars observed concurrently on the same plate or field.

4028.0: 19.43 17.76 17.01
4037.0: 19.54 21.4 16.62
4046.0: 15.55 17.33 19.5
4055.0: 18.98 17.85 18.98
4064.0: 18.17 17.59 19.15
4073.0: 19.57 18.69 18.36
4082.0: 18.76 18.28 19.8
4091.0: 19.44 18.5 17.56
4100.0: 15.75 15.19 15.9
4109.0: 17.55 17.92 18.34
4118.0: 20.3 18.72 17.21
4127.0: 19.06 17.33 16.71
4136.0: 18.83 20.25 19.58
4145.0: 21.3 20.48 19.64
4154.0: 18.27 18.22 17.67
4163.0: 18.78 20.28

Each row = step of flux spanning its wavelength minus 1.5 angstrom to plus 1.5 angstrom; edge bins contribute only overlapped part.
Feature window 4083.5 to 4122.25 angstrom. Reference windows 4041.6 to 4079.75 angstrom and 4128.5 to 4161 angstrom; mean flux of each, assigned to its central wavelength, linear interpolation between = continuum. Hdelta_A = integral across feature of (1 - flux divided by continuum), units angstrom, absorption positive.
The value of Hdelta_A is 1.32 angstrom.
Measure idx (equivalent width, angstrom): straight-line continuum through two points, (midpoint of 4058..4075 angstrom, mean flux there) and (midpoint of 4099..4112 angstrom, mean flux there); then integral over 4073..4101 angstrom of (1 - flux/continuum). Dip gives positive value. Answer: -1.7 angstrom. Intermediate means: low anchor 18.6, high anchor 16.3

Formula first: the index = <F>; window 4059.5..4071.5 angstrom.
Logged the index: 18.5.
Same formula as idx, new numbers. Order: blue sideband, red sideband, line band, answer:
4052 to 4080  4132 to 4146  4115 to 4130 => 0.4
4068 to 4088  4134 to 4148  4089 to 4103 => 1.1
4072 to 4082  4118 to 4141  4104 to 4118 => 0.7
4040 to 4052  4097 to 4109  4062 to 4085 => -2.4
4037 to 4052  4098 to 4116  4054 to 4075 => -1.1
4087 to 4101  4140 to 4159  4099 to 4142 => 2.3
